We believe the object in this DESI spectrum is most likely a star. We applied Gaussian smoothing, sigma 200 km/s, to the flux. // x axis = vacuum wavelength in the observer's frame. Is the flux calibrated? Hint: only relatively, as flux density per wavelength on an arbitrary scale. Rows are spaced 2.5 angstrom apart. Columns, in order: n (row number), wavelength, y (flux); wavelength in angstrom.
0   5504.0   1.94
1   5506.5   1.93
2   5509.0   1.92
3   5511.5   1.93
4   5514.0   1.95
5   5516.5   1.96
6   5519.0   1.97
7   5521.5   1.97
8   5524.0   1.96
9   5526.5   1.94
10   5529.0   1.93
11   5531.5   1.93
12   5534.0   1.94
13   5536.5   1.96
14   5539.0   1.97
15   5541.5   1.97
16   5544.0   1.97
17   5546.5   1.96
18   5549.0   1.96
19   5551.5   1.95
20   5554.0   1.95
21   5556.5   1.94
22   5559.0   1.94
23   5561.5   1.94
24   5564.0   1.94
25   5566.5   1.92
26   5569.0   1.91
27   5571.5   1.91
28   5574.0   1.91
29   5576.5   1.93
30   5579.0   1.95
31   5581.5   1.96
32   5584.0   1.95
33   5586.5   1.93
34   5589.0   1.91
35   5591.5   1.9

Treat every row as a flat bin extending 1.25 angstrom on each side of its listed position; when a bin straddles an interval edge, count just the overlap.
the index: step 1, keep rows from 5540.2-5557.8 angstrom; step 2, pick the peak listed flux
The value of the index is 1.97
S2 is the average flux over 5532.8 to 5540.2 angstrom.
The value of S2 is 1.96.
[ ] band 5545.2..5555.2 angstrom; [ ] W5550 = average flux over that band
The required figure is 1.96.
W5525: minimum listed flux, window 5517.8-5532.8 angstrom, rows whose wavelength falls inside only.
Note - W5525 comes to 1.93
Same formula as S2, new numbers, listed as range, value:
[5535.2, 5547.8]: 1.97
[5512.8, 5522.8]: 1.96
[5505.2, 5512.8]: 1.93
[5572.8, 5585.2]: 1.94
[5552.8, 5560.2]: 1.94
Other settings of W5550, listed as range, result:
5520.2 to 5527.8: 1.96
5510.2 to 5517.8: 1.95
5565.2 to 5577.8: 1.92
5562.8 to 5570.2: 1.92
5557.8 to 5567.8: 1.93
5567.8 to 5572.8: 1.91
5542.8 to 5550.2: 1.96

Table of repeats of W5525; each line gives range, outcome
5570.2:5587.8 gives 1.91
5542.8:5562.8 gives 1.94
